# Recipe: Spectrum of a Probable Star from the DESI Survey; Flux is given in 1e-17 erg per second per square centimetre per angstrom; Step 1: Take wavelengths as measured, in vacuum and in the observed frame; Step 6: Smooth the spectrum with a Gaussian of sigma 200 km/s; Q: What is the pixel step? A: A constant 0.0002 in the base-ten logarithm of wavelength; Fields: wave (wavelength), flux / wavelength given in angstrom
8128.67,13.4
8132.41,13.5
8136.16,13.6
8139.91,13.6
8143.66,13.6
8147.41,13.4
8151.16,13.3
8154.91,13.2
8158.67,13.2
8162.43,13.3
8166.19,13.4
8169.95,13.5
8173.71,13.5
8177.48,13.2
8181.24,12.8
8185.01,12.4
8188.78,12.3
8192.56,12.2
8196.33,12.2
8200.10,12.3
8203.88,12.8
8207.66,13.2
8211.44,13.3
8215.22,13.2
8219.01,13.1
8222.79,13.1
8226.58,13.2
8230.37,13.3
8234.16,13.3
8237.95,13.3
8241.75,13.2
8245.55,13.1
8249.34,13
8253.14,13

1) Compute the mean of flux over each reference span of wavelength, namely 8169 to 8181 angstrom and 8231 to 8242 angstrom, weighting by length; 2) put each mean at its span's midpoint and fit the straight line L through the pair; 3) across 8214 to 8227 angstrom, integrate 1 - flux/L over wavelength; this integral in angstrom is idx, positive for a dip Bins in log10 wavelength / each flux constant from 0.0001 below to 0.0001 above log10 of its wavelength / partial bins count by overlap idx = 0.1 angstrom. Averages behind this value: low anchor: 13.3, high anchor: 13.3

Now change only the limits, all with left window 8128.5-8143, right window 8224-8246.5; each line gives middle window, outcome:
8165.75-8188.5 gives 0.6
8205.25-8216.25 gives 0.1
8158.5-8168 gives 0.1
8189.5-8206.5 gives 1.2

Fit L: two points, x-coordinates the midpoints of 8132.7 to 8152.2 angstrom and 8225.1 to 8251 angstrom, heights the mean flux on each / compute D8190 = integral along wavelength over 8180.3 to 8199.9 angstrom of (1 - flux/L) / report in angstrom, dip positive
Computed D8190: 1.5 angstrom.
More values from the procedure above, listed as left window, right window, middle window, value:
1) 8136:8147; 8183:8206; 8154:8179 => -0.6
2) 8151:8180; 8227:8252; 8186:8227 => 1.4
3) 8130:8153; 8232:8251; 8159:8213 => 1.9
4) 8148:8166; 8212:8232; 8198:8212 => 0.4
